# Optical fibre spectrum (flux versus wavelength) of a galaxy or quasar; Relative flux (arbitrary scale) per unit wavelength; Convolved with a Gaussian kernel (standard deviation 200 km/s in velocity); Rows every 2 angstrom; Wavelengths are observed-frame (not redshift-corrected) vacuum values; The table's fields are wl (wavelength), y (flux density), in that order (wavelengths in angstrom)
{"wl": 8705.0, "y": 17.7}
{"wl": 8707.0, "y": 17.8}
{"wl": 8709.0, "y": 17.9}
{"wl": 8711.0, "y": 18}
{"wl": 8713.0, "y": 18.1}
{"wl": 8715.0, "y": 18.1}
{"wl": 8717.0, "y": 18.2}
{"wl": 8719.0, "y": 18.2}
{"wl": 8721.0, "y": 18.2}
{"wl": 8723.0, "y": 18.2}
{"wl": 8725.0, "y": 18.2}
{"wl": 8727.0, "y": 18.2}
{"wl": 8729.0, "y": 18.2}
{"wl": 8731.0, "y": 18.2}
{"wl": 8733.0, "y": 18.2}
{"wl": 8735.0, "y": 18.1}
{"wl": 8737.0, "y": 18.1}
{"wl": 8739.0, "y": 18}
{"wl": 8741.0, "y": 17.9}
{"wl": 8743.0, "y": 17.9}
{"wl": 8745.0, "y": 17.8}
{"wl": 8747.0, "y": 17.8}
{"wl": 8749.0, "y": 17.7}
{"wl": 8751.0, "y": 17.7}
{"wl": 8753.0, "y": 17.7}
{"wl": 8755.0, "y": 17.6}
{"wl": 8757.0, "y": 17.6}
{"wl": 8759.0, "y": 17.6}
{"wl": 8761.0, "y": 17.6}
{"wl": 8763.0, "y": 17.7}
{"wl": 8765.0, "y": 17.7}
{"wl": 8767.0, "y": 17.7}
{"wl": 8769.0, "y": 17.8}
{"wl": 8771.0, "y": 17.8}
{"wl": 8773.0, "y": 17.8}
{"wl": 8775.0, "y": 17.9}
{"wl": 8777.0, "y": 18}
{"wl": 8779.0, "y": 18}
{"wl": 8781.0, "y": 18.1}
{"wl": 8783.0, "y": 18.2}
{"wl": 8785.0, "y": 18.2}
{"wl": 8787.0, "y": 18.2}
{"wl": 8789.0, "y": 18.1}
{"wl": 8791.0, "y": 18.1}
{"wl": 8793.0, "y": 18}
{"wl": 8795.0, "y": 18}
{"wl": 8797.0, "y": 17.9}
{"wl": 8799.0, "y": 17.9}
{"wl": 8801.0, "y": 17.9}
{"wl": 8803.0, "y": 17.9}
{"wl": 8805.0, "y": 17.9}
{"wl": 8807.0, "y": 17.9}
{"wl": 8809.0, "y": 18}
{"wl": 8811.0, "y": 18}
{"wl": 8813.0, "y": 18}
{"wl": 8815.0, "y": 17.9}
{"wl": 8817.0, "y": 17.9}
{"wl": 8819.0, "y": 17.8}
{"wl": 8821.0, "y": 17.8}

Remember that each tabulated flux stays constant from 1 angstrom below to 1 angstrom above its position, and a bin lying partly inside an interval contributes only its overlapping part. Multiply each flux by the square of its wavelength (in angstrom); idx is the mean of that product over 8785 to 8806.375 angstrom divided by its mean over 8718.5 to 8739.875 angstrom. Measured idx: 1.01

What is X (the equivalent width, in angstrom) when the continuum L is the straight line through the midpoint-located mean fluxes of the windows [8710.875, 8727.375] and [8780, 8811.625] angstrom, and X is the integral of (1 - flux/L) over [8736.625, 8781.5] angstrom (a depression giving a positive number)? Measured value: 0.7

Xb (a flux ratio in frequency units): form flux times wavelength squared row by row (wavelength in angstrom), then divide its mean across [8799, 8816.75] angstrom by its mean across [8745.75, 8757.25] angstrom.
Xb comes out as 1.0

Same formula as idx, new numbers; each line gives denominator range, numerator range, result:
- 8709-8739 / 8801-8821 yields 1.01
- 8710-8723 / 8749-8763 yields 0.98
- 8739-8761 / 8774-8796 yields 1.03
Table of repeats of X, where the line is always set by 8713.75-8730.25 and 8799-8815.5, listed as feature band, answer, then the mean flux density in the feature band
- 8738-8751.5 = 0.2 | 17.8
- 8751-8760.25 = 0.2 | 17.6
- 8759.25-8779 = 0.3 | 17.8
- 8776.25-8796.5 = -0.1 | 18.1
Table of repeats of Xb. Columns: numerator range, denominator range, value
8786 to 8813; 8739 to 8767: 1.03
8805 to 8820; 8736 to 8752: 1.02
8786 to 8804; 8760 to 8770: 1.02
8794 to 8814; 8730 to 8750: 1.01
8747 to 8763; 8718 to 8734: 0.98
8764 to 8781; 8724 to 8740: 0.99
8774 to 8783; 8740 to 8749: 1.02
